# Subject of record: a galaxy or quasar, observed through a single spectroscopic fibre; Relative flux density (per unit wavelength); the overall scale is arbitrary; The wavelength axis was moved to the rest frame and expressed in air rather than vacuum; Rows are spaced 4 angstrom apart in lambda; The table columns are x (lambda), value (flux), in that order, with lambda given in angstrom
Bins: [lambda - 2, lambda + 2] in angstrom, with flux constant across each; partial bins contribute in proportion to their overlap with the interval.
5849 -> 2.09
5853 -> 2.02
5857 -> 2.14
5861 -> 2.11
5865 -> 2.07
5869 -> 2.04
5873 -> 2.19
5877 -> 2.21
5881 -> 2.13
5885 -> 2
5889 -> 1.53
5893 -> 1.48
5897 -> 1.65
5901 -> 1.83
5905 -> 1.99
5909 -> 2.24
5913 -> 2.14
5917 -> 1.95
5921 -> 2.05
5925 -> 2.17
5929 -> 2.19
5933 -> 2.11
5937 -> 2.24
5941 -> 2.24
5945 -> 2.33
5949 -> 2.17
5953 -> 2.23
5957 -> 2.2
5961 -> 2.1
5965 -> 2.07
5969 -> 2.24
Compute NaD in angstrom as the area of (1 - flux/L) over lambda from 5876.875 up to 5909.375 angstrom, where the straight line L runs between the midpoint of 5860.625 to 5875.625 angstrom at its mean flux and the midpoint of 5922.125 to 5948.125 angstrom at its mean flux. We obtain 4.29 angstrom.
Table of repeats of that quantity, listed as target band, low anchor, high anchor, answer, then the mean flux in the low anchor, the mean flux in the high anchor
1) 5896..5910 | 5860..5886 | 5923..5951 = 1.5 angstrom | 2.11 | 2.21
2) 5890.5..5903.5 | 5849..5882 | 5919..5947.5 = 2.9 angstrom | 2.11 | 2.19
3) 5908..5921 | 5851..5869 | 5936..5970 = 0.4 angstrom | 2.08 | 2.2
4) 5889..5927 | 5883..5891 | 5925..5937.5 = 0.8 angstrom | 1.77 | 2.17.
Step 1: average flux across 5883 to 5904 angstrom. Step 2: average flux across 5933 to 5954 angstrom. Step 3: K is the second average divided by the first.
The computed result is 1.30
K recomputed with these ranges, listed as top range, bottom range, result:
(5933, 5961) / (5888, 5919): 1.19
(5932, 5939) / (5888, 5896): 1.44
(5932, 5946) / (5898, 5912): 1.11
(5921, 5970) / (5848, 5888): 1.05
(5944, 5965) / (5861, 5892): 1.09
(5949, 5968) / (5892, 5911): 1.16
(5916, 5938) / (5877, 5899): 1.18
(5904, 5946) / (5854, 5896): 1.08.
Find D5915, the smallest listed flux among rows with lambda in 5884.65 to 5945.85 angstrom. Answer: 1.48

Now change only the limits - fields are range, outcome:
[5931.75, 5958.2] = 2.11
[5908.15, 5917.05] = 1.95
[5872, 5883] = 2.13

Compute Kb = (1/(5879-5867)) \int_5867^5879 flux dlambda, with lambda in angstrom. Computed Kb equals 2.15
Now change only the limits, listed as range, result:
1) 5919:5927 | 2.11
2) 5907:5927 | 2.11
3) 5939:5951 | 2.25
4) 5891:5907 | 1.74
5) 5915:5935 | 2.09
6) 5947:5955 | 2.2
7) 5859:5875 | 2.1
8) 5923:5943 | 2.19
